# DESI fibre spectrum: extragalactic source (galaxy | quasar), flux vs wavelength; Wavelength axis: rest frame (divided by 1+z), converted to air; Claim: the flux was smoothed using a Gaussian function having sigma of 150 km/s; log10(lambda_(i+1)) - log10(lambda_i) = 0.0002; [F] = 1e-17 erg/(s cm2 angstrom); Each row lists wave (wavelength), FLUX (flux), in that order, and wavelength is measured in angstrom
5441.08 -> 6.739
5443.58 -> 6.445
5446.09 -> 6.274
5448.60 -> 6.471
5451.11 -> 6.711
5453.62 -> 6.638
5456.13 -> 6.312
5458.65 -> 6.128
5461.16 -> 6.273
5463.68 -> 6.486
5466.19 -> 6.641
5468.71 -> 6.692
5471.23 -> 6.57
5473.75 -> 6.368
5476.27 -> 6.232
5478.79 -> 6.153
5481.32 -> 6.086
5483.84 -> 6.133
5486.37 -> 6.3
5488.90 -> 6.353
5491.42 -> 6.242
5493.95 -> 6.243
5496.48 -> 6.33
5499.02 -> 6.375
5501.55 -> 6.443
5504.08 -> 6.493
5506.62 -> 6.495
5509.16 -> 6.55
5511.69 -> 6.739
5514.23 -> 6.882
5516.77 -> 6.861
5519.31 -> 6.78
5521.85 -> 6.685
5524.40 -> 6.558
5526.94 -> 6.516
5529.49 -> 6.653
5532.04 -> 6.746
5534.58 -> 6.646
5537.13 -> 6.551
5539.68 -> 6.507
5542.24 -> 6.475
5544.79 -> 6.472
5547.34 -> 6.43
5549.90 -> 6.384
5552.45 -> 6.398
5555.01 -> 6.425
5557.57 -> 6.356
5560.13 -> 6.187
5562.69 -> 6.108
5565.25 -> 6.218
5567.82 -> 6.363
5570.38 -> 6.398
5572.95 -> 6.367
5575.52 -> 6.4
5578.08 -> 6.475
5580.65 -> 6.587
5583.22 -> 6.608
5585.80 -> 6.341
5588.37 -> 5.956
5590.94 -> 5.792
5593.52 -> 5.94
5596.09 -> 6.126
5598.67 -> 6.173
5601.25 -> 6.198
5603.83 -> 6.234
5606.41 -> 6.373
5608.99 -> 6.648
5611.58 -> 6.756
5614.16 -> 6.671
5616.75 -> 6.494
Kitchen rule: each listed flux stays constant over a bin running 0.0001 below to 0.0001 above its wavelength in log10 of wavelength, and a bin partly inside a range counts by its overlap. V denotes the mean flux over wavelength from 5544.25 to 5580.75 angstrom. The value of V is 6.36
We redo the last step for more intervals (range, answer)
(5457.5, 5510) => 6.36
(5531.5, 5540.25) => 6.62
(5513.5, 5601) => 6.42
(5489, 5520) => 6.53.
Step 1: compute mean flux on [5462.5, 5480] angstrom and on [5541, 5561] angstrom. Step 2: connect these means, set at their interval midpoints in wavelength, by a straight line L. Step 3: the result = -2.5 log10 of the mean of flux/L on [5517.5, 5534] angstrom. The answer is -0.04 mag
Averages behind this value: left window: 6.45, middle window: 6.66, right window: 6.4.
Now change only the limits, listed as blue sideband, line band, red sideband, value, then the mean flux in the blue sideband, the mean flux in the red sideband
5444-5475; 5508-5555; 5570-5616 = -0.03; 6.46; 6.34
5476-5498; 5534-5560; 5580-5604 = -0.04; 6.23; 6.18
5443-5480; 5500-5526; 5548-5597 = -0.05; 6.43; 6.29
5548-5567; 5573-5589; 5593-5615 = -0.01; 6.3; 6.36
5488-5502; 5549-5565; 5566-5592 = 0.00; 6.33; 6.33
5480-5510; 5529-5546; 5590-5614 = -0.04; 6.33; 6.28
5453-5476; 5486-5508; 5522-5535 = 0.03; 6.44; 6.63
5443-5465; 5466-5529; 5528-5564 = -0.01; 6.41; 6.45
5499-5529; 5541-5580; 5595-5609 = 0.01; 6.63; 6.26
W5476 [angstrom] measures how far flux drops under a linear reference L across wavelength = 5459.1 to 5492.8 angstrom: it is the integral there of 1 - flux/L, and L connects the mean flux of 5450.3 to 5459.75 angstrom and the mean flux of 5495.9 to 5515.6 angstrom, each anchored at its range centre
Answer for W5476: 0.7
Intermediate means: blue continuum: 6.44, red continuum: 6.55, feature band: 6.34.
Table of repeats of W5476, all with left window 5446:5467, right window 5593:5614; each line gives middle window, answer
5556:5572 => 0.2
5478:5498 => 0.6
